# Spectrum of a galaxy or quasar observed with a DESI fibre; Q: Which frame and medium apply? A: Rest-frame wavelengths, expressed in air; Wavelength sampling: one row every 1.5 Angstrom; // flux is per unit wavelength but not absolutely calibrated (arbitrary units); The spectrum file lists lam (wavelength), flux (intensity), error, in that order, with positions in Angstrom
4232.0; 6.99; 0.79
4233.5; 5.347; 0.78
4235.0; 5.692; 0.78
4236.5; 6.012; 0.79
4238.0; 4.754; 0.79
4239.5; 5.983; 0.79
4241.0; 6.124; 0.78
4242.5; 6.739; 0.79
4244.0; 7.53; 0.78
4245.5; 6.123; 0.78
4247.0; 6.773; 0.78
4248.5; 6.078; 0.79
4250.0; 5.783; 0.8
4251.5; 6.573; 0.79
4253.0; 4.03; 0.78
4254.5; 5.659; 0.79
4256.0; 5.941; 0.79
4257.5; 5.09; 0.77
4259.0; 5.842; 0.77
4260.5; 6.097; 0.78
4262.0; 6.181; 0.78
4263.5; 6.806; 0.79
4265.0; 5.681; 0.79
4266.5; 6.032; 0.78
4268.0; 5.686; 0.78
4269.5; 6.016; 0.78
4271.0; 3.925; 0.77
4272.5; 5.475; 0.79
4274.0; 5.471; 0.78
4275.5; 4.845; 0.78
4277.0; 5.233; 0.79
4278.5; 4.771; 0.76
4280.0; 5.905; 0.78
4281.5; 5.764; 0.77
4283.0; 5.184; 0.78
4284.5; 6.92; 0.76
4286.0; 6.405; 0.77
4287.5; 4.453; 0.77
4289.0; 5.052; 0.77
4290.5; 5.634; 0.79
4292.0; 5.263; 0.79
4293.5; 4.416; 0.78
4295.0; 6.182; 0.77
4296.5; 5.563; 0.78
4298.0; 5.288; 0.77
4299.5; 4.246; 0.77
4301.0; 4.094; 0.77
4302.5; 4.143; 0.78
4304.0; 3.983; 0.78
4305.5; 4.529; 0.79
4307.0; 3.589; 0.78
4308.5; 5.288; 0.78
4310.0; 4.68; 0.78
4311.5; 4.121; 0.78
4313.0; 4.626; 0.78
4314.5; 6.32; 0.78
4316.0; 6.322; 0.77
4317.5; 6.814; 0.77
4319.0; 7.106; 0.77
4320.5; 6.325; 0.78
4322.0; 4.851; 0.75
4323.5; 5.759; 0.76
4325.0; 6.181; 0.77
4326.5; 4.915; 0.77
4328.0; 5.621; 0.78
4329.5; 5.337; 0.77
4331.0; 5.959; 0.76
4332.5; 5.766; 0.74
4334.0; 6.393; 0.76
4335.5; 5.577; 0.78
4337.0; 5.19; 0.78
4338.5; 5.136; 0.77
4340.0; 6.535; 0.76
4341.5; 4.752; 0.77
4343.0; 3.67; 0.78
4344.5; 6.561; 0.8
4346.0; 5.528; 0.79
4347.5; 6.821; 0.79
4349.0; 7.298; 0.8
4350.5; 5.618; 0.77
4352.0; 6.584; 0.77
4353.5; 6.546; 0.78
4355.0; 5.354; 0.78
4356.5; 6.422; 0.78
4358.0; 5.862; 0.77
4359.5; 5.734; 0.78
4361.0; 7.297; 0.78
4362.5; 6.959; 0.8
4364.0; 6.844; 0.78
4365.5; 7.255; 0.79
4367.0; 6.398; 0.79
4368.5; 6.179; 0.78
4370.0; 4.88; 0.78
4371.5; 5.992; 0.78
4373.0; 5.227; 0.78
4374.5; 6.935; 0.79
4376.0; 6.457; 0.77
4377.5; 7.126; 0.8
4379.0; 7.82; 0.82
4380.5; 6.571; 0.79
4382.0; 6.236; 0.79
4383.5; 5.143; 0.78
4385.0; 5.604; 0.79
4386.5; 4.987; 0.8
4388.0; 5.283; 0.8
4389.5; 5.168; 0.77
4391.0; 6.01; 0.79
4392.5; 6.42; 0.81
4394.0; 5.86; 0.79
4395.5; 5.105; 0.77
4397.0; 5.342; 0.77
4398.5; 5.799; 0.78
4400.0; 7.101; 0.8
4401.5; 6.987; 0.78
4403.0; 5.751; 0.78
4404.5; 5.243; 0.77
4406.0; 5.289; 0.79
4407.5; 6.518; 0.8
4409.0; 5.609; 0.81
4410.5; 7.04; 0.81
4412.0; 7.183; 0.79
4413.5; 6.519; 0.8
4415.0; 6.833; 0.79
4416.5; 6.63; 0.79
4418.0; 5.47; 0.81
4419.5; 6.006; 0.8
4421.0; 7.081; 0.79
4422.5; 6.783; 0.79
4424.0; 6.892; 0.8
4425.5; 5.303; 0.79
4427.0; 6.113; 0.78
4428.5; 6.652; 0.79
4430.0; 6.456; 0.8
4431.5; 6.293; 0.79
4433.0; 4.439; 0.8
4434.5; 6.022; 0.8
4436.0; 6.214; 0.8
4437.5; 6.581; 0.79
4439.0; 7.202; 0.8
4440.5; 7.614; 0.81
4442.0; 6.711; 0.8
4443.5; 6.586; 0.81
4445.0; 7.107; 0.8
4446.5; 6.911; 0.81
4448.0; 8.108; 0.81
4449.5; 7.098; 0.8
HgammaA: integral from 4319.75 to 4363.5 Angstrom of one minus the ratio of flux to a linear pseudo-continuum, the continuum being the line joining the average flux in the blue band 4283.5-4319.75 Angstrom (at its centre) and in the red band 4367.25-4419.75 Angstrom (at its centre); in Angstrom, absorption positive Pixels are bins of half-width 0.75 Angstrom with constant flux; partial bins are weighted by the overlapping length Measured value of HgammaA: -2.3 Angstrom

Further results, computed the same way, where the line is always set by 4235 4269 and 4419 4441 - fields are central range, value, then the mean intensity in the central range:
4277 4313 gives 6.22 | 5.02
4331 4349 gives 1.33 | 5.71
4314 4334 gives 0.57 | 5.96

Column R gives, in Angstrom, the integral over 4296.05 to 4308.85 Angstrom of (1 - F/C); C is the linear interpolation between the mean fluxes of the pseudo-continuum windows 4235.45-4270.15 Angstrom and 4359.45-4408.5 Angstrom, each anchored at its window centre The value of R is 3.3 Angstrom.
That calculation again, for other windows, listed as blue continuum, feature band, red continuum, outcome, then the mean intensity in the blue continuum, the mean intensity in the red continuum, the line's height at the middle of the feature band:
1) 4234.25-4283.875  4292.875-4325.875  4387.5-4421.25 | 3.8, 5.75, 6.09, 5.87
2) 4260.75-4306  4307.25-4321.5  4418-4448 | -0.2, 5.32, 6.49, 5.56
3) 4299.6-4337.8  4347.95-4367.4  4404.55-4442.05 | -2.6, 5.32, 6.35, 5.7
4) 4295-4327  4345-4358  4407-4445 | -1.4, 5.2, 6.44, 5.64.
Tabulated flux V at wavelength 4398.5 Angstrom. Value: 5.799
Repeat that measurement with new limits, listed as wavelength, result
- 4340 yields 6.535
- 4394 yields 5.86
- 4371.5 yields 5.992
